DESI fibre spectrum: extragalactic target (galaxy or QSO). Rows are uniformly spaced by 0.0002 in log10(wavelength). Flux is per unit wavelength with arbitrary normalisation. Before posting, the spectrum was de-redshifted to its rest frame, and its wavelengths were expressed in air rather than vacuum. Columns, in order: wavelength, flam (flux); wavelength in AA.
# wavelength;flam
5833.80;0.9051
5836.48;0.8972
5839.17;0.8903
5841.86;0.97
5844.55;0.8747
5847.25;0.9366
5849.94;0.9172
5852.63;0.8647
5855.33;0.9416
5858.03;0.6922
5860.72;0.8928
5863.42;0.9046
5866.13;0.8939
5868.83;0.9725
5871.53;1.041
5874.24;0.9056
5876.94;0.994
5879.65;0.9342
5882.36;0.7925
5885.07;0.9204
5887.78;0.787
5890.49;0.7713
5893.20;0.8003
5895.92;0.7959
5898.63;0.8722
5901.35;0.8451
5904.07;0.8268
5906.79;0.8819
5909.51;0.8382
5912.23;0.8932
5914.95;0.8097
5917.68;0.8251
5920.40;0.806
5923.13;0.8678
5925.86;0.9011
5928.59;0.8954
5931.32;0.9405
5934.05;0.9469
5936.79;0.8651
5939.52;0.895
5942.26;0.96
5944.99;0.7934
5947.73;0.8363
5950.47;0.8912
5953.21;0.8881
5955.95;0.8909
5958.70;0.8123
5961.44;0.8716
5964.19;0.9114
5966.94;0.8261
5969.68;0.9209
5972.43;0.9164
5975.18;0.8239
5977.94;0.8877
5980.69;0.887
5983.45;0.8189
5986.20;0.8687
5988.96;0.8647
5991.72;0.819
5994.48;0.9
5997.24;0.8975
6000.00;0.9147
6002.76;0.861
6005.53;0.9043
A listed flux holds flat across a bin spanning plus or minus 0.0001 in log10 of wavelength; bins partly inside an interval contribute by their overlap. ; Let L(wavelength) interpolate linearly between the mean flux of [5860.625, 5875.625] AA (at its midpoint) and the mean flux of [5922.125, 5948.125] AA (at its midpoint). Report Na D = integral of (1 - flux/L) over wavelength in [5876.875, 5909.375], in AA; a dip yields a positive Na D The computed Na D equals 2.7 AA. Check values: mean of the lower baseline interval 0.939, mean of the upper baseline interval 0.892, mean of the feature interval 0.846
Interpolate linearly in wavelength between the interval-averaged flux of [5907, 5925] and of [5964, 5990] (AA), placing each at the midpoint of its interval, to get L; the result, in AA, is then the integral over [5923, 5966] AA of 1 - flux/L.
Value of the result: -1.4 AA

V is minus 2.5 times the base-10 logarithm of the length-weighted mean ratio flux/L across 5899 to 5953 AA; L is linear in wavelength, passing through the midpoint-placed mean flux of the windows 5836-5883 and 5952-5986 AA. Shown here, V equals 0.02 mag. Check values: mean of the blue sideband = 0.908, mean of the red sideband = 0.871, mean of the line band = 0.87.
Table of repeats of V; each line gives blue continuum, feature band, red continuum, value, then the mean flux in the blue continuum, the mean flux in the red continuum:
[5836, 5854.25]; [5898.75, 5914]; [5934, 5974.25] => 0.04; 0.908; 0.879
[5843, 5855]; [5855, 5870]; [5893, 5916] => 0.01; 0.903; 0.843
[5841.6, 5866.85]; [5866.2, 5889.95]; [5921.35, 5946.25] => -0.03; 0.885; 0.895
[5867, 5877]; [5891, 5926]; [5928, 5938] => 0.12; 0.973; 0.914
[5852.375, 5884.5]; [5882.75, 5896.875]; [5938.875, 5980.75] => 0.11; 0.904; 0.875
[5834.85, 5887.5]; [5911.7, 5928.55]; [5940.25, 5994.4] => 0.04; 0.905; 0.869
